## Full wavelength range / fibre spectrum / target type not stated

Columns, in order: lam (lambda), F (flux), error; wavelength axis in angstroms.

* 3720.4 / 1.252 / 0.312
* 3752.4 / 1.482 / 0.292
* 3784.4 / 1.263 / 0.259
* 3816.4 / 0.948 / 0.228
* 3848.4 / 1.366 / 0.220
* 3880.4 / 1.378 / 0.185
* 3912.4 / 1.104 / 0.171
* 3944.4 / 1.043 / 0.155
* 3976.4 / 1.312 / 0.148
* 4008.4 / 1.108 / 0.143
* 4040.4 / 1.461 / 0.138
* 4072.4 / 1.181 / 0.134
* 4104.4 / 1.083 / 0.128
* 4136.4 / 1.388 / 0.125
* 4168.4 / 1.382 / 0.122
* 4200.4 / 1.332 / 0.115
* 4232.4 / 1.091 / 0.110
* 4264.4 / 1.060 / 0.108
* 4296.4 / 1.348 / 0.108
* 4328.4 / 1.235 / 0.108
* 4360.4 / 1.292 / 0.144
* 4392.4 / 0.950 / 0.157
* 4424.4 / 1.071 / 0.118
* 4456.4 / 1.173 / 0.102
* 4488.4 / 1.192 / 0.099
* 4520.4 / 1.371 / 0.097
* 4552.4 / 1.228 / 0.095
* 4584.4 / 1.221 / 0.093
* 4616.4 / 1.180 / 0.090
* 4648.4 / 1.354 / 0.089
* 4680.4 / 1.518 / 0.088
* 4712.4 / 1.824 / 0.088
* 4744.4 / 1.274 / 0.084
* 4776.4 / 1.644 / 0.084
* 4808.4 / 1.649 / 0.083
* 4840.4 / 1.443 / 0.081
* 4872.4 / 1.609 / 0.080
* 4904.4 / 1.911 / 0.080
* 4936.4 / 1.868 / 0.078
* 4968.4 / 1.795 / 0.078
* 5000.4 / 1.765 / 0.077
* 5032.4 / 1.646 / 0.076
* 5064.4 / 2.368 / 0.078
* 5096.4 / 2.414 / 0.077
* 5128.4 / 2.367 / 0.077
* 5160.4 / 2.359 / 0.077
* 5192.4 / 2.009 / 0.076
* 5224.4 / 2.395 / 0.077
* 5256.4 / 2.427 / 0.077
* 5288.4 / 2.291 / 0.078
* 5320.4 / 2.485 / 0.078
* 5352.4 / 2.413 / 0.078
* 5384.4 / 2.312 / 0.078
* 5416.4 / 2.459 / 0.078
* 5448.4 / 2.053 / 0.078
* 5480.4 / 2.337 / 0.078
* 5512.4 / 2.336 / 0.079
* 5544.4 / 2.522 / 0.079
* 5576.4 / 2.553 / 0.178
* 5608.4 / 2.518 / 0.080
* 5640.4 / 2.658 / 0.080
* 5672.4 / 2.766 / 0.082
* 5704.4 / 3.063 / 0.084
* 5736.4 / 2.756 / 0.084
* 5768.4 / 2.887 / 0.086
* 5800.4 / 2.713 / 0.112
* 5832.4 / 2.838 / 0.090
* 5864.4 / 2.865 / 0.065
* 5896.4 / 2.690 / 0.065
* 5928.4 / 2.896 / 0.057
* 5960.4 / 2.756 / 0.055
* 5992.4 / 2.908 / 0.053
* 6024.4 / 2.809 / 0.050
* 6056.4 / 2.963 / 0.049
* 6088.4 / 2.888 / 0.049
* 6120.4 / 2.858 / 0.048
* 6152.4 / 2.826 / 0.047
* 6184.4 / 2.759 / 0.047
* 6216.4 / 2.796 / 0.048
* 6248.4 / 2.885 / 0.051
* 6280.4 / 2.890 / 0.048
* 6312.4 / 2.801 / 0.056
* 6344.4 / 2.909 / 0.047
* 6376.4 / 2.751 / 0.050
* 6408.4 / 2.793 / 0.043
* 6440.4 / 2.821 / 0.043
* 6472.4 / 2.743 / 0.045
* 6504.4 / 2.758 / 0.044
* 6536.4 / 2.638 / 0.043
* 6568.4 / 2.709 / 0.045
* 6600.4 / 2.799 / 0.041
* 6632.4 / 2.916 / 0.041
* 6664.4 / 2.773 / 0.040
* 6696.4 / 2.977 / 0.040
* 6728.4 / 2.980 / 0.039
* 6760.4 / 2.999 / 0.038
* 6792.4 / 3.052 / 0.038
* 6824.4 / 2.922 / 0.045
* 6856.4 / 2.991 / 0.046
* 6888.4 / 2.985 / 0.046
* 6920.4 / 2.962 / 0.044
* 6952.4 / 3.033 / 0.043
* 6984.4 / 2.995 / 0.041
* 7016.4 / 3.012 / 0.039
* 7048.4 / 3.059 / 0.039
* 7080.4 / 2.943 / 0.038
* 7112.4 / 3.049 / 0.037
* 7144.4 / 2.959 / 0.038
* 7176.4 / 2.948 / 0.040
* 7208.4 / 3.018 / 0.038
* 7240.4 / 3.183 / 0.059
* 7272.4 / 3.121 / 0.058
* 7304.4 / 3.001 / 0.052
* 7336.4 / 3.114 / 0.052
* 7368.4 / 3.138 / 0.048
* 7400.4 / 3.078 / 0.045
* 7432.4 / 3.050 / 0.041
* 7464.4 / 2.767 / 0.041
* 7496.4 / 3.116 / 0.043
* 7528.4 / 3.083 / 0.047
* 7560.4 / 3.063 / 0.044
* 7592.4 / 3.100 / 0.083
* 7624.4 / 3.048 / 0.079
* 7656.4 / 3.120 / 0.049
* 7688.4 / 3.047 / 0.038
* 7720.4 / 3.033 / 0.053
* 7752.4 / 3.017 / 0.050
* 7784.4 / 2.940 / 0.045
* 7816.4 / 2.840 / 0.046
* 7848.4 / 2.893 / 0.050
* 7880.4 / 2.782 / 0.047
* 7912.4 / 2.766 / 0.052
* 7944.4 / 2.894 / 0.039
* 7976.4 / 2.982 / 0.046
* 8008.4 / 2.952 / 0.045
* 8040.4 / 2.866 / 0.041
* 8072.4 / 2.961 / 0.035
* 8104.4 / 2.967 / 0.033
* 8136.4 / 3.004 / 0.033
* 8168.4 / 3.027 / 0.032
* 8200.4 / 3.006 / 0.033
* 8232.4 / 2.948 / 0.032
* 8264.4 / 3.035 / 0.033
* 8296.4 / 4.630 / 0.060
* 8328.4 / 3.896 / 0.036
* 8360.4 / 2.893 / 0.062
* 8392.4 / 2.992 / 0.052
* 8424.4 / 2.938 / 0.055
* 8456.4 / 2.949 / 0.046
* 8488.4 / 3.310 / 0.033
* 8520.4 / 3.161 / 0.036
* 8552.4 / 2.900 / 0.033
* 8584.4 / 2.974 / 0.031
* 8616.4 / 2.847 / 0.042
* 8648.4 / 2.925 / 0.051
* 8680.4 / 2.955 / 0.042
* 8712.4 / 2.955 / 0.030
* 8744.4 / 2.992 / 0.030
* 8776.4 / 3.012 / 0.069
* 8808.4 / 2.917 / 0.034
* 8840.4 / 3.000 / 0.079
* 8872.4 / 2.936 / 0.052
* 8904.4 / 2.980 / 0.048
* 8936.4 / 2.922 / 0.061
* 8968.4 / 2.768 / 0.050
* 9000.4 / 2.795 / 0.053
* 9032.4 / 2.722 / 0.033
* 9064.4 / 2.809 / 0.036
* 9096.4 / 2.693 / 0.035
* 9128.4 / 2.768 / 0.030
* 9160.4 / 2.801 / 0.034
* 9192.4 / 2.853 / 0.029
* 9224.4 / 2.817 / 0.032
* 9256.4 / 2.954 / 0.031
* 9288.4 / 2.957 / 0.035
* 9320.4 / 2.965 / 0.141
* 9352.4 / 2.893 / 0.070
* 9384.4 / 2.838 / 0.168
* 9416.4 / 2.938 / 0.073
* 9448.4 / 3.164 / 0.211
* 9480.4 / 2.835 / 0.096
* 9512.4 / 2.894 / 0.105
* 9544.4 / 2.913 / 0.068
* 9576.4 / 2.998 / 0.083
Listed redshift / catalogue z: 0.26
